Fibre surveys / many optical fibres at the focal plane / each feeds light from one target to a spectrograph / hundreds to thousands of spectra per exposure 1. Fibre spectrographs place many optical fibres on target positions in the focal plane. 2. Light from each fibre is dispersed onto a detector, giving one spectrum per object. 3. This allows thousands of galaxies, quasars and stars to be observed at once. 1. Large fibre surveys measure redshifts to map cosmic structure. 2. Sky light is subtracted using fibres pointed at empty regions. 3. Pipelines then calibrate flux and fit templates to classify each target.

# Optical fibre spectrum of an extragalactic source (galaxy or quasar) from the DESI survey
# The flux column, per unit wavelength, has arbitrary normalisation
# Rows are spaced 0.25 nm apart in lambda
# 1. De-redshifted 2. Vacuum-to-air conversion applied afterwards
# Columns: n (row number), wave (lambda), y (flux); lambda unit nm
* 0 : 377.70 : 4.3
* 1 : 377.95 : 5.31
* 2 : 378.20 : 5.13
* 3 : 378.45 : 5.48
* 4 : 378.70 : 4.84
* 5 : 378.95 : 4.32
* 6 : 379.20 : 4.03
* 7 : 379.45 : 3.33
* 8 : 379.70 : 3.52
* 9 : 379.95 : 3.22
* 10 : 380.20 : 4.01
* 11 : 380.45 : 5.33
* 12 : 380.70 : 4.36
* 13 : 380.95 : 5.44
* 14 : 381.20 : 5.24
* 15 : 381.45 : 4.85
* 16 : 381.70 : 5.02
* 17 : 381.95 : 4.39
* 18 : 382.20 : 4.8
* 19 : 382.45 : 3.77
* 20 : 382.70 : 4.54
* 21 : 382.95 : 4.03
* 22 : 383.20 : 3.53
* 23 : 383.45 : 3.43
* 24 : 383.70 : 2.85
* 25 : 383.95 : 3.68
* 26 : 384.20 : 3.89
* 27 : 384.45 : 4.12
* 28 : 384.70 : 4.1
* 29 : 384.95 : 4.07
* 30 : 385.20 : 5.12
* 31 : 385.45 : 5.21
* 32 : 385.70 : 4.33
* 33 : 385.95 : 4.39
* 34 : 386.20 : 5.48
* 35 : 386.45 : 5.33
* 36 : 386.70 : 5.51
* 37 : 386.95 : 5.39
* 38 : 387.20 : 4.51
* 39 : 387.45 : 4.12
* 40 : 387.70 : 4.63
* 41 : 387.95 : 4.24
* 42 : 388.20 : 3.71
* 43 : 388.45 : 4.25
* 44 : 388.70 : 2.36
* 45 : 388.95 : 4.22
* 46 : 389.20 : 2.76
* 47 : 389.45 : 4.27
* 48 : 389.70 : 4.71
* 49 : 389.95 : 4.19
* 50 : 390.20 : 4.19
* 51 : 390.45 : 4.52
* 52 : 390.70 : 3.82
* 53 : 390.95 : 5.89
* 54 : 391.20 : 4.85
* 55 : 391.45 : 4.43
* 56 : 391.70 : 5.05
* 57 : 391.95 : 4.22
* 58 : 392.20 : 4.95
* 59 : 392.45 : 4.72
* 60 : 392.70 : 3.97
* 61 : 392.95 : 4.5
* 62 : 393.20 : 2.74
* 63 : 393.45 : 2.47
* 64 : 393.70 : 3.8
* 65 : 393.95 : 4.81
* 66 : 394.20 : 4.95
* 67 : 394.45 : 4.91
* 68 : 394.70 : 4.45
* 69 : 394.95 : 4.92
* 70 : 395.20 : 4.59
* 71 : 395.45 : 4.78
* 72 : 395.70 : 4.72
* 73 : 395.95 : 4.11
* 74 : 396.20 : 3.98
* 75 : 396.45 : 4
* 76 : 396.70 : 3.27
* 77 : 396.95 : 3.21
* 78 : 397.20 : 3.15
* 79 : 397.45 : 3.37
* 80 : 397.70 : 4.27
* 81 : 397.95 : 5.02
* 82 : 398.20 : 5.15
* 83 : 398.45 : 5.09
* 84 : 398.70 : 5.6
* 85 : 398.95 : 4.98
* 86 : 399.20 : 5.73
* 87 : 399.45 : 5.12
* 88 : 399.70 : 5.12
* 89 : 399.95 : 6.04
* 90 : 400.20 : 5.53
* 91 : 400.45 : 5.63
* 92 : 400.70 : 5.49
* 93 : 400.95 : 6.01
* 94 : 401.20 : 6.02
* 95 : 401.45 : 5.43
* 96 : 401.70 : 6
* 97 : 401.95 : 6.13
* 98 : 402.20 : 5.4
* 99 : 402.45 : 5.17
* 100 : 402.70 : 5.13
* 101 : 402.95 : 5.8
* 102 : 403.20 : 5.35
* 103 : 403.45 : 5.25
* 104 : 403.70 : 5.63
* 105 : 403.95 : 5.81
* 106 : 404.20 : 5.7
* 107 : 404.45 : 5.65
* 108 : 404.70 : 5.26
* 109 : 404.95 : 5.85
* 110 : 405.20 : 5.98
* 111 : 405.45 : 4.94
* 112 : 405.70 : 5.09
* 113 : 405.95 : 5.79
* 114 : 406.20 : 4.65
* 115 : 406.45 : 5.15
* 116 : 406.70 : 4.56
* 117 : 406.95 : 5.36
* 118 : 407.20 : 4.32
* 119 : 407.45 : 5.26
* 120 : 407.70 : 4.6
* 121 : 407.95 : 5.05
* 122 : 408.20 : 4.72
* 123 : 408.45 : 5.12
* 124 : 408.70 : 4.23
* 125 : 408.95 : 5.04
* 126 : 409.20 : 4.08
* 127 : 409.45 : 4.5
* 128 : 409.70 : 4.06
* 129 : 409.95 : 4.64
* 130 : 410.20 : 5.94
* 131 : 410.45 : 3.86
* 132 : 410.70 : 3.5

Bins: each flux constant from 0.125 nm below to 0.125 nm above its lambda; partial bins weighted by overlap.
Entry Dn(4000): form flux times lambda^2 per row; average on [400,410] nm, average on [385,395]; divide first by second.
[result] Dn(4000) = 1.28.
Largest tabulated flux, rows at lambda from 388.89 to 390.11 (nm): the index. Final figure 4.71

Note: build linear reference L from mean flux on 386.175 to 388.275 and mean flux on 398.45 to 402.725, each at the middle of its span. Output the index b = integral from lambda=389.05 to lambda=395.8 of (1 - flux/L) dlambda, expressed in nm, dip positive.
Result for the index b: 0.93 nm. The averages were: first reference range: 4.76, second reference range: 5.56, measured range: 4.38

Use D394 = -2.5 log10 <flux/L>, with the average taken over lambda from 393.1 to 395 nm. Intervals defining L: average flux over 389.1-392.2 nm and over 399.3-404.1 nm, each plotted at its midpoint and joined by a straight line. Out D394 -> 0.17 mag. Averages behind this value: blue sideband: 4.44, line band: 4.12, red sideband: 5.58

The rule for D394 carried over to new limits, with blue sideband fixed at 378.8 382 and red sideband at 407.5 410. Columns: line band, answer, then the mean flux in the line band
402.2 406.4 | -0.18 mag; 5.43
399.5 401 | -0.22 mag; 5.59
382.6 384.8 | 0.17 mag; 3.78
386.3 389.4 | 0.05 mag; 4.26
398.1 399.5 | -0.17 mag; 5.29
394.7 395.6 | -0.05 mag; 4.72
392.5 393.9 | 0.23 mag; 3.63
